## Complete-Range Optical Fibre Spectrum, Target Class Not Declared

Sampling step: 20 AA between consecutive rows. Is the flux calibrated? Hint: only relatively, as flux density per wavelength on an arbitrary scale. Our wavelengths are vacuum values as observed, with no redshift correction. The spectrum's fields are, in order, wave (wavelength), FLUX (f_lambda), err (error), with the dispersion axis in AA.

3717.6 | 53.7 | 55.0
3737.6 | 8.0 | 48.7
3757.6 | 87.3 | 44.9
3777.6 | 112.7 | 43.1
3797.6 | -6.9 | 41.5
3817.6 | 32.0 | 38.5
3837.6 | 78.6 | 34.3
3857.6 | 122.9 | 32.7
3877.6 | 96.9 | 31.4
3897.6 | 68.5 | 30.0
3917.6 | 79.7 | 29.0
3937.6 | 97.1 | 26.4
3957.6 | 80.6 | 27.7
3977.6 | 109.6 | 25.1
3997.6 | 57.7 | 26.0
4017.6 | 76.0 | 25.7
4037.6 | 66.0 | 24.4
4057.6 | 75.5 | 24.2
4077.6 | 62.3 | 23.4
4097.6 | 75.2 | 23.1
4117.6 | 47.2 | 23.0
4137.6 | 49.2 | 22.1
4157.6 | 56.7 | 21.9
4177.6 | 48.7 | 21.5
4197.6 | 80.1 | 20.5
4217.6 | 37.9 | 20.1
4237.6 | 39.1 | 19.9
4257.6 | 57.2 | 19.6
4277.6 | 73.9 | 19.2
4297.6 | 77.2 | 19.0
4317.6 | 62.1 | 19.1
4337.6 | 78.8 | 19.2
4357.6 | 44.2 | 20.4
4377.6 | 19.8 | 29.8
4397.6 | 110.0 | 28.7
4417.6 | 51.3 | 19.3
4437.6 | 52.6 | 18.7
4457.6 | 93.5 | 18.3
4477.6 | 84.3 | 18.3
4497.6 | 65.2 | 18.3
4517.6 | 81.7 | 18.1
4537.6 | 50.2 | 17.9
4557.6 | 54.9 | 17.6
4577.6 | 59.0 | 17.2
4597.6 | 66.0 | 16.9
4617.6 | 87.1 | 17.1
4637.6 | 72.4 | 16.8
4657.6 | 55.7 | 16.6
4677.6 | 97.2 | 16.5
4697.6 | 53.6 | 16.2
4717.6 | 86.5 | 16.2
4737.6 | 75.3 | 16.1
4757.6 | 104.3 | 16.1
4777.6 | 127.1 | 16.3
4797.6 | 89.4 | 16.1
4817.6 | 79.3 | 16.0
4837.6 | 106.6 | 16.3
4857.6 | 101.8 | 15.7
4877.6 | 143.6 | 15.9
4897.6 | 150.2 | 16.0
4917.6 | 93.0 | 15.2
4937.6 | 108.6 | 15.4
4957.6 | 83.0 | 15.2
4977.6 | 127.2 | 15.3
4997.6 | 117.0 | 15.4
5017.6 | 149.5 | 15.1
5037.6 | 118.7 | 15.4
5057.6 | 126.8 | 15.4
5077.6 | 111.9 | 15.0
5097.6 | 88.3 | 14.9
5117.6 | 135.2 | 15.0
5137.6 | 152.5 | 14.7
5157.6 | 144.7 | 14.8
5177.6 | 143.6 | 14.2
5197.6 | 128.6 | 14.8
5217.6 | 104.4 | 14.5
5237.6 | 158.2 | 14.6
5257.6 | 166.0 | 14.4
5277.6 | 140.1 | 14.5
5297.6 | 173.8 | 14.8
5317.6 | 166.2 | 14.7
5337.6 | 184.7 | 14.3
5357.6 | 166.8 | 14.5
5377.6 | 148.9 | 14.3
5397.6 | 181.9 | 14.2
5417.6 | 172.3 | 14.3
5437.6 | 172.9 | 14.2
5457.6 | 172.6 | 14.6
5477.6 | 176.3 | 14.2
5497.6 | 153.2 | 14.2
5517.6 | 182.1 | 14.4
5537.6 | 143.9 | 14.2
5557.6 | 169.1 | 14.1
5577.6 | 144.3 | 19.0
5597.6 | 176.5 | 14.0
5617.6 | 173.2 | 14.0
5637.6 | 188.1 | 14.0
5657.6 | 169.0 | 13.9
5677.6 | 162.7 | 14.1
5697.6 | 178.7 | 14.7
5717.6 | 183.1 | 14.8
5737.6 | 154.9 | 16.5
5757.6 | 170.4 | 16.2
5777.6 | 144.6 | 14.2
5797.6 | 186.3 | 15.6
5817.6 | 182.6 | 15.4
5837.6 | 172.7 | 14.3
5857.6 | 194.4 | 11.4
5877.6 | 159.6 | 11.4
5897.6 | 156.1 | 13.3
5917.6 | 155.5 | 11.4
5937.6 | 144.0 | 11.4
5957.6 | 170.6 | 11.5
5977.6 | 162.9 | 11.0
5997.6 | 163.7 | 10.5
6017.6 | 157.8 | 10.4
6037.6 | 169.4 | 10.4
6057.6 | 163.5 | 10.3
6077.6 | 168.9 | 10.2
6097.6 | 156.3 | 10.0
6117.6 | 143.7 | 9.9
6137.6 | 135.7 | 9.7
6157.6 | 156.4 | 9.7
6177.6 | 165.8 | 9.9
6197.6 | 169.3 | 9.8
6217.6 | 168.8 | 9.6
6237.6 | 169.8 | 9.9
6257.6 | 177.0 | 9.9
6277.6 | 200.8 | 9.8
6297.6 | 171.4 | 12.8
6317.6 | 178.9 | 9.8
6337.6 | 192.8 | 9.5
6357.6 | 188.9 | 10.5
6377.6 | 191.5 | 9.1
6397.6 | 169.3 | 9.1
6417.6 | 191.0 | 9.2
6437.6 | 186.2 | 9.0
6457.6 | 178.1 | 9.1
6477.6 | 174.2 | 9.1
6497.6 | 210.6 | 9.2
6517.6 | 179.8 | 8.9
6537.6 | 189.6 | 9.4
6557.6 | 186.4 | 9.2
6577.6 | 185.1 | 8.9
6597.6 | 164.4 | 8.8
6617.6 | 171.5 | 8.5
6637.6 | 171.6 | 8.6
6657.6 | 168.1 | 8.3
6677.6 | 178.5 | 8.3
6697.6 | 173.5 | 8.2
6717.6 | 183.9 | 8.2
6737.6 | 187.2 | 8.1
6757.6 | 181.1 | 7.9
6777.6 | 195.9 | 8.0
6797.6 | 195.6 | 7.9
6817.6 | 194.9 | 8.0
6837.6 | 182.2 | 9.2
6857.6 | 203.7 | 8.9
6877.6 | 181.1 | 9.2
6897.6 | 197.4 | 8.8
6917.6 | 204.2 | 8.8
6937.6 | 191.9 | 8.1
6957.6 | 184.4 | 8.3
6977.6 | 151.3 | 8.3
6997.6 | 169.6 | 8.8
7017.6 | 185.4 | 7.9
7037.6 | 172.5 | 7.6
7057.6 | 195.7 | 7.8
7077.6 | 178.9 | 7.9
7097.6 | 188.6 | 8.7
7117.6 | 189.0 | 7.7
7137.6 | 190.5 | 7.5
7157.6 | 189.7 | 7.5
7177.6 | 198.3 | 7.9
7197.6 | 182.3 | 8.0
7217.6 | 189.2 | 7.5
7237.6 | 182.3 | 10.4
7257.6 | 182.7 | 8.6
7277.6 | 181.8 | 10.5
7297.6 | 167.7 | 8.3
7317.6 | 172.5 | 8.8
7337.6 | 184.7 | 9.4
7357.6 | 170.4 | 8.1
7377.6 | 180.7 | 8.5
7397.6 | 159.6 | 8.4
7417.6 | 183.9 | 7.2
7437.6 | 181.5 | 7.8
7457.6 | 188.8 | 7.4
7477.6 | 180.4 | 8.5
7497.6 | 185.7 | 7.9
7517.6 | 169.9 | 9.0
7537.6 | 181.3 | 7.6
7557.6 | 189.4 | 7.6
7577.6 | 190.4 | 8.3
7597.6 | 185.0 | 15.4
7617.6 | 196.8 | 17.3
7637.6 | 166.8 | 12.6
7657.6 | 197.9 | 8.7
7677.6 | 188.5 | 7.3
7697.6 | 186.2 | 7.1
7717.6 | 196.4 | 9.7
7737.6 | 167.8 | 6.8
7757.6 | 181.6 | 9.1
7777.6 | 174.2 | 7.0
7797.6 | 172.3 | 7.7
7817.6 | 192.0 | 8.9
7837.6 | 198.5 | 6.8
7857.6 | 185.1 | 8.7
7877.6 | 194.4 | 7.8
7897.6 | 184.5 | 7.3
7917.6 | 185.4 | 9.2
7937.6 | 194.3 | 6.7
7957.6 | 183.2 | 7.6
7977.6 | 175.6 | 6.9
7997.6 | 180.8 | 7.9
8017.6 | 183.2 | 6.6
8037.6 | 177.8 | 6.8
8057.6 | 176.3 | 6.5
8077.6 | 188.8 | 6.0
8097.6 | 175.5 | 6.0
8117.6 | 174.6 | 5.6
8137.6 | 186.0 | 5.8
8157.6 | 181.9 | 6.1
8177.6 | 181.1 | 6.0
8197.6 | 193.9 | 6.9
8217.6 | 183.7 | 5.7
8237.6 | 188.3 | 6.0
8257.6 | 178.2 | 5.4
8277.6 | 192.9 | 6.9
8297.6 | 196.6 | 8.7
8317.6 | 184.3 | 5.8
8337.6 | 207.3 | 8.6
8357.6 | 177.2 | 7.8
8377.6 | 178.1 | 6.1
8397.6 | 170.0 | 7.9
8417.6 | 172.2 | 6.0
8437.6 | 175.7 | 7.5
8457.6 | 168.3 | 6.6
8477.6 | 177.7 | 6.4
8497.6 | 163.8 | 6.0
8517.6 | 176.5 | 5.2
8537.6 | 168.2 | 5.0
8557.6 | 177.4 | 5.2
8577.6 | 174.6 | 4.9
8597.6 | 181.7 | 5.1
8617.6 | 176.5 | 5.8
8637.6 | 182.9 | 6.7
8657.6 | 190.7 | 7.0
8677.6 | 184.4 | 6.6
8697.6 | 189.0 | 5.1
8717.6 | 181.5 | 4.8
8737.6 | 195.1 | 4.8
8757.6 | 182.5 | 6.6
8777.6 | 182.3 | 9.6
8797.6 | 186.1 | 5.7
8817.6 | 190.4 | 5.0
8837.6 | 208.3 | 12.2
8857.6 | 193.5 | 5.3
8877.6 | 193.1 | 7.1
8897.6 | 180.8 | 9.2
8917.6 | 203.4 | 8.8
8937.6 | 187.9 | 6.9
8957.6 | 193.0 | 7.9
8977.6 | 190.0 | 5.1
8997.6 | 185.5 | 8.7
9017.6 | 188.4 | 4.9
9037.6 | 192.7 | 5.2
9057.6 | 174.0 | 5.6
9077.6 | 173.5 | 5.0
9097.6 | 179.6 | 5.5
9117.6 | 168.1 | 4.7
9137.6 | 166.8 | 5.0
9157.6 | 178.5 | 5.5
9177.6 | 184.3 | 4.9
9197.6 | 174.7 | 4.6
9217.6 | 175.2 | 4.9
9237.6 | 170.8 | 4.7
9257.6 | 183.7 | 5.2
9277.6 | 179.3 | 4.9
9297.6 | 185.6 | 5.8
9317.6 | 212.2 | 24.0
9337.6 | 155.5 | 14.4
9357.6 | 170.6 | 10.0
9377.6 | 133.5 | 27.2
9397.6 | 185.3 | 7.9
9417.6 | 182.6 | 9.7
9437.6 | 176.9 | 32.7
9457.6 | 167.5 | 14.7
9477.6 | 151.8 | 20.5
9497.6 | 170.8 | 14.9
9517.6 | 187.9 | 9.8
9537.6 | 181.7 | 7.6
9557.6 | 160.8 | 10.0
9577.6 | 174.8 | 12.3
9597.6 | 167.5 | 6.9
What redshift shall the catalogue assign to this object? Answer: 0.18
